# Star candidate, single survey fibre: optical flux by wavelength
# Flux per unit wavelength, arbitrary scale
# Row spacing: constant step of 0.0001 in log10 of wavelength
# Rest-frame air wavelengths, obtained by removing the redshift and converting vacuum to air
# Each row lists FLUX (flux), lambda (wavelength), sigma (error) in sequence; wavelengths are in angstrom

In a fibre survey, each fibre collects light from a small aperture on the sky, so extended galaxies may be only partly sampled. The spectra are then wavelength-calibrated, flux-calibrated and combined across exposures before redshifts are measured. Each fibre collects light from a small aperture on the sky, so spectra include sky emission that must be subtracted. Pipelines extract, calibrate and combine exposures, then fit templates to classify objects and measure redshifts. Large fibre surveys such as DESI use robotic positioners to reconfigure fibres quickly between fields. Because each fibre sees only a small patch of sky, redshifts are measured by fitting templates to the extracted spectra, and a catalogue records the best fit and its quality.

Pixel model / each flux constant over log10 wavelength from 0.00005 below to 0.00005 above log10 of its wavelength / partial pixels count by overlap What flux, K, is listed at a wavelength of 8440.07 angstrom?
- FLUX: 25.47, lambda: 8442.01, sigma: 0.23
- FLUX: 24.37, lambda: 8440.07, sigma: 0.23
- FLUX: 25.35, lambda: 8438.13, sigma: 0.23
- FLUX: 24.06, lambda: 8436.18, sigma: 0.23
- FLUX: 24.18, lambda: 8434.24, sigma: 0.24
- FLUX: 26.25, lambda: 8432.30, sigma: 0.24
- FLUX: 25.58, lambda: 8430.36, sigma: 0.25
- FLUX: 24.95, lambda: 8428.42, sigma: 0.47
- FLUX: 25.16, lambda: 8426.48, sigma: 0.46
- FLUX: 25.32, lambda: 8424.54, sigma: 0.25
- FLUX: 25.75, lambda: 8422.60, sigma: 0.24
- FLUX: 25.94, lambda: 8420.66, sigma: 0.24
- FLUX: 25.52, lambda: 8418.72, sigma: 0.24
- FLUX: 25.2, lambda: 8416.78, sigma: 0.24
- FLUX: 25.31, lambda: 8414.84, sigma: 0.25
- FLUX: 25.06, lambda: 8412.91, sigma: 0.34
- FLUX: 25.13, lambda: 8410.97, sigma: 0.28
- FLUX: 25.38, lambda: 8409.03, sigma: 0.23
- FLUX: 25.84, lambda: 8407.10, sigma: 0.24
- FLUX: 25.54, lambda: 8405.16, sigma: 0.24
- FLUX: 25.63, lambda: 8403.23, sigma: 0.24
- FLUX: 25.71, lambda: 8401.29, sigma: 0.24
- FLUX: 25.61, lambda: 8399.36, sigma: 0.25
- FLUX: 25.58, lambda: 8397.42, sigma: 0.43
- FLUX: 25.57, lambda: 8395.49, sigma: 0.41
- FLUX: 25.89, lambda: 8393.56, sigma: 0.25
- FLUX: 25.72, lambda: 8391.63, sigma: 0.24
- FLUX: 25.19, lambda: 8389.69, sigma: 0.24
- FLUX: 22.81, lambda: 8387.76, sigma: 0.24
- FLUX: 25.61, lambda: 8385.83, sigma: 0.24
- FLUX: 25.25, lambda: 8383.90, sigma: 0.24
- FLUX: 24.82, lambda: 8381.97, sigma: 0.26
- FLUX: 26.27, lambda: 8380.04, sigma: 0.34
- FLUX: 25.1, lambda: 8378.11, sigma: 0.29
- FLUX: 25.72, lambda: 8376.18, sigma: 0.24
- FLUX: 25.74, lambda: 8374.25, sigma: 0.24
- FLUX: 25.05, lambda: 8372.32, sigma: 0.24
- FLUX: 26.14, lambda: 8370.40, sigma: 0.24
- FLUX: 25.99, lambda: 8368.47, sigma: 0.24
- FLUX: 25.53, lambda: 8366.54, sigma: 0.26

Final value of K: 24.37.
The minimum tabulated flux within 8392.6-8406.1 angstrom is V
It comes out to 25.54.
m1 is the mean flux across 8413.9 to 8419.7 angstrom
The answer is 25.3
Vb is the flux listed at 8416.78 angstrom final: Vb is 25.2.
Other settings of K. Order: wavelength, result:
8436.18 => 24.06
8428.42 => 24.95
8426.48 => 25.16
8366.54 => 25.53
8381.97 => 24.82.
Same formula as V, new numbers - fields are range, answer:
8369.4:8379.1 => 25.05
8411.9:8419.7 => 25.06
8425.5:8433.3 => 24.95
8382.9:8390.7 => 22.81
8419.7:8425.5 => 25.32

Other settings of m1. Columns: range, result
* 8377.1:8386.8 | 25.4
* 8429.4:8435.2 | 25.4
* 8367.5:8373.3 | 25.7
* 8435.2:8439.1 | 24.7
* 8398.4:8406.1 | 25.6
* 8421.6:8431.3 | 25.4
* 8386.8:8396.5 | 25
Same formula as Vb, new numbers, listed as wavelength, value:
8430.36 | 25.58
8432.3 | 26.25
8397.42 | 25.58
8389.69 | 25.19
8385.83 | 25.61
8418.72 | 25.52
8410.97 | 25.13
